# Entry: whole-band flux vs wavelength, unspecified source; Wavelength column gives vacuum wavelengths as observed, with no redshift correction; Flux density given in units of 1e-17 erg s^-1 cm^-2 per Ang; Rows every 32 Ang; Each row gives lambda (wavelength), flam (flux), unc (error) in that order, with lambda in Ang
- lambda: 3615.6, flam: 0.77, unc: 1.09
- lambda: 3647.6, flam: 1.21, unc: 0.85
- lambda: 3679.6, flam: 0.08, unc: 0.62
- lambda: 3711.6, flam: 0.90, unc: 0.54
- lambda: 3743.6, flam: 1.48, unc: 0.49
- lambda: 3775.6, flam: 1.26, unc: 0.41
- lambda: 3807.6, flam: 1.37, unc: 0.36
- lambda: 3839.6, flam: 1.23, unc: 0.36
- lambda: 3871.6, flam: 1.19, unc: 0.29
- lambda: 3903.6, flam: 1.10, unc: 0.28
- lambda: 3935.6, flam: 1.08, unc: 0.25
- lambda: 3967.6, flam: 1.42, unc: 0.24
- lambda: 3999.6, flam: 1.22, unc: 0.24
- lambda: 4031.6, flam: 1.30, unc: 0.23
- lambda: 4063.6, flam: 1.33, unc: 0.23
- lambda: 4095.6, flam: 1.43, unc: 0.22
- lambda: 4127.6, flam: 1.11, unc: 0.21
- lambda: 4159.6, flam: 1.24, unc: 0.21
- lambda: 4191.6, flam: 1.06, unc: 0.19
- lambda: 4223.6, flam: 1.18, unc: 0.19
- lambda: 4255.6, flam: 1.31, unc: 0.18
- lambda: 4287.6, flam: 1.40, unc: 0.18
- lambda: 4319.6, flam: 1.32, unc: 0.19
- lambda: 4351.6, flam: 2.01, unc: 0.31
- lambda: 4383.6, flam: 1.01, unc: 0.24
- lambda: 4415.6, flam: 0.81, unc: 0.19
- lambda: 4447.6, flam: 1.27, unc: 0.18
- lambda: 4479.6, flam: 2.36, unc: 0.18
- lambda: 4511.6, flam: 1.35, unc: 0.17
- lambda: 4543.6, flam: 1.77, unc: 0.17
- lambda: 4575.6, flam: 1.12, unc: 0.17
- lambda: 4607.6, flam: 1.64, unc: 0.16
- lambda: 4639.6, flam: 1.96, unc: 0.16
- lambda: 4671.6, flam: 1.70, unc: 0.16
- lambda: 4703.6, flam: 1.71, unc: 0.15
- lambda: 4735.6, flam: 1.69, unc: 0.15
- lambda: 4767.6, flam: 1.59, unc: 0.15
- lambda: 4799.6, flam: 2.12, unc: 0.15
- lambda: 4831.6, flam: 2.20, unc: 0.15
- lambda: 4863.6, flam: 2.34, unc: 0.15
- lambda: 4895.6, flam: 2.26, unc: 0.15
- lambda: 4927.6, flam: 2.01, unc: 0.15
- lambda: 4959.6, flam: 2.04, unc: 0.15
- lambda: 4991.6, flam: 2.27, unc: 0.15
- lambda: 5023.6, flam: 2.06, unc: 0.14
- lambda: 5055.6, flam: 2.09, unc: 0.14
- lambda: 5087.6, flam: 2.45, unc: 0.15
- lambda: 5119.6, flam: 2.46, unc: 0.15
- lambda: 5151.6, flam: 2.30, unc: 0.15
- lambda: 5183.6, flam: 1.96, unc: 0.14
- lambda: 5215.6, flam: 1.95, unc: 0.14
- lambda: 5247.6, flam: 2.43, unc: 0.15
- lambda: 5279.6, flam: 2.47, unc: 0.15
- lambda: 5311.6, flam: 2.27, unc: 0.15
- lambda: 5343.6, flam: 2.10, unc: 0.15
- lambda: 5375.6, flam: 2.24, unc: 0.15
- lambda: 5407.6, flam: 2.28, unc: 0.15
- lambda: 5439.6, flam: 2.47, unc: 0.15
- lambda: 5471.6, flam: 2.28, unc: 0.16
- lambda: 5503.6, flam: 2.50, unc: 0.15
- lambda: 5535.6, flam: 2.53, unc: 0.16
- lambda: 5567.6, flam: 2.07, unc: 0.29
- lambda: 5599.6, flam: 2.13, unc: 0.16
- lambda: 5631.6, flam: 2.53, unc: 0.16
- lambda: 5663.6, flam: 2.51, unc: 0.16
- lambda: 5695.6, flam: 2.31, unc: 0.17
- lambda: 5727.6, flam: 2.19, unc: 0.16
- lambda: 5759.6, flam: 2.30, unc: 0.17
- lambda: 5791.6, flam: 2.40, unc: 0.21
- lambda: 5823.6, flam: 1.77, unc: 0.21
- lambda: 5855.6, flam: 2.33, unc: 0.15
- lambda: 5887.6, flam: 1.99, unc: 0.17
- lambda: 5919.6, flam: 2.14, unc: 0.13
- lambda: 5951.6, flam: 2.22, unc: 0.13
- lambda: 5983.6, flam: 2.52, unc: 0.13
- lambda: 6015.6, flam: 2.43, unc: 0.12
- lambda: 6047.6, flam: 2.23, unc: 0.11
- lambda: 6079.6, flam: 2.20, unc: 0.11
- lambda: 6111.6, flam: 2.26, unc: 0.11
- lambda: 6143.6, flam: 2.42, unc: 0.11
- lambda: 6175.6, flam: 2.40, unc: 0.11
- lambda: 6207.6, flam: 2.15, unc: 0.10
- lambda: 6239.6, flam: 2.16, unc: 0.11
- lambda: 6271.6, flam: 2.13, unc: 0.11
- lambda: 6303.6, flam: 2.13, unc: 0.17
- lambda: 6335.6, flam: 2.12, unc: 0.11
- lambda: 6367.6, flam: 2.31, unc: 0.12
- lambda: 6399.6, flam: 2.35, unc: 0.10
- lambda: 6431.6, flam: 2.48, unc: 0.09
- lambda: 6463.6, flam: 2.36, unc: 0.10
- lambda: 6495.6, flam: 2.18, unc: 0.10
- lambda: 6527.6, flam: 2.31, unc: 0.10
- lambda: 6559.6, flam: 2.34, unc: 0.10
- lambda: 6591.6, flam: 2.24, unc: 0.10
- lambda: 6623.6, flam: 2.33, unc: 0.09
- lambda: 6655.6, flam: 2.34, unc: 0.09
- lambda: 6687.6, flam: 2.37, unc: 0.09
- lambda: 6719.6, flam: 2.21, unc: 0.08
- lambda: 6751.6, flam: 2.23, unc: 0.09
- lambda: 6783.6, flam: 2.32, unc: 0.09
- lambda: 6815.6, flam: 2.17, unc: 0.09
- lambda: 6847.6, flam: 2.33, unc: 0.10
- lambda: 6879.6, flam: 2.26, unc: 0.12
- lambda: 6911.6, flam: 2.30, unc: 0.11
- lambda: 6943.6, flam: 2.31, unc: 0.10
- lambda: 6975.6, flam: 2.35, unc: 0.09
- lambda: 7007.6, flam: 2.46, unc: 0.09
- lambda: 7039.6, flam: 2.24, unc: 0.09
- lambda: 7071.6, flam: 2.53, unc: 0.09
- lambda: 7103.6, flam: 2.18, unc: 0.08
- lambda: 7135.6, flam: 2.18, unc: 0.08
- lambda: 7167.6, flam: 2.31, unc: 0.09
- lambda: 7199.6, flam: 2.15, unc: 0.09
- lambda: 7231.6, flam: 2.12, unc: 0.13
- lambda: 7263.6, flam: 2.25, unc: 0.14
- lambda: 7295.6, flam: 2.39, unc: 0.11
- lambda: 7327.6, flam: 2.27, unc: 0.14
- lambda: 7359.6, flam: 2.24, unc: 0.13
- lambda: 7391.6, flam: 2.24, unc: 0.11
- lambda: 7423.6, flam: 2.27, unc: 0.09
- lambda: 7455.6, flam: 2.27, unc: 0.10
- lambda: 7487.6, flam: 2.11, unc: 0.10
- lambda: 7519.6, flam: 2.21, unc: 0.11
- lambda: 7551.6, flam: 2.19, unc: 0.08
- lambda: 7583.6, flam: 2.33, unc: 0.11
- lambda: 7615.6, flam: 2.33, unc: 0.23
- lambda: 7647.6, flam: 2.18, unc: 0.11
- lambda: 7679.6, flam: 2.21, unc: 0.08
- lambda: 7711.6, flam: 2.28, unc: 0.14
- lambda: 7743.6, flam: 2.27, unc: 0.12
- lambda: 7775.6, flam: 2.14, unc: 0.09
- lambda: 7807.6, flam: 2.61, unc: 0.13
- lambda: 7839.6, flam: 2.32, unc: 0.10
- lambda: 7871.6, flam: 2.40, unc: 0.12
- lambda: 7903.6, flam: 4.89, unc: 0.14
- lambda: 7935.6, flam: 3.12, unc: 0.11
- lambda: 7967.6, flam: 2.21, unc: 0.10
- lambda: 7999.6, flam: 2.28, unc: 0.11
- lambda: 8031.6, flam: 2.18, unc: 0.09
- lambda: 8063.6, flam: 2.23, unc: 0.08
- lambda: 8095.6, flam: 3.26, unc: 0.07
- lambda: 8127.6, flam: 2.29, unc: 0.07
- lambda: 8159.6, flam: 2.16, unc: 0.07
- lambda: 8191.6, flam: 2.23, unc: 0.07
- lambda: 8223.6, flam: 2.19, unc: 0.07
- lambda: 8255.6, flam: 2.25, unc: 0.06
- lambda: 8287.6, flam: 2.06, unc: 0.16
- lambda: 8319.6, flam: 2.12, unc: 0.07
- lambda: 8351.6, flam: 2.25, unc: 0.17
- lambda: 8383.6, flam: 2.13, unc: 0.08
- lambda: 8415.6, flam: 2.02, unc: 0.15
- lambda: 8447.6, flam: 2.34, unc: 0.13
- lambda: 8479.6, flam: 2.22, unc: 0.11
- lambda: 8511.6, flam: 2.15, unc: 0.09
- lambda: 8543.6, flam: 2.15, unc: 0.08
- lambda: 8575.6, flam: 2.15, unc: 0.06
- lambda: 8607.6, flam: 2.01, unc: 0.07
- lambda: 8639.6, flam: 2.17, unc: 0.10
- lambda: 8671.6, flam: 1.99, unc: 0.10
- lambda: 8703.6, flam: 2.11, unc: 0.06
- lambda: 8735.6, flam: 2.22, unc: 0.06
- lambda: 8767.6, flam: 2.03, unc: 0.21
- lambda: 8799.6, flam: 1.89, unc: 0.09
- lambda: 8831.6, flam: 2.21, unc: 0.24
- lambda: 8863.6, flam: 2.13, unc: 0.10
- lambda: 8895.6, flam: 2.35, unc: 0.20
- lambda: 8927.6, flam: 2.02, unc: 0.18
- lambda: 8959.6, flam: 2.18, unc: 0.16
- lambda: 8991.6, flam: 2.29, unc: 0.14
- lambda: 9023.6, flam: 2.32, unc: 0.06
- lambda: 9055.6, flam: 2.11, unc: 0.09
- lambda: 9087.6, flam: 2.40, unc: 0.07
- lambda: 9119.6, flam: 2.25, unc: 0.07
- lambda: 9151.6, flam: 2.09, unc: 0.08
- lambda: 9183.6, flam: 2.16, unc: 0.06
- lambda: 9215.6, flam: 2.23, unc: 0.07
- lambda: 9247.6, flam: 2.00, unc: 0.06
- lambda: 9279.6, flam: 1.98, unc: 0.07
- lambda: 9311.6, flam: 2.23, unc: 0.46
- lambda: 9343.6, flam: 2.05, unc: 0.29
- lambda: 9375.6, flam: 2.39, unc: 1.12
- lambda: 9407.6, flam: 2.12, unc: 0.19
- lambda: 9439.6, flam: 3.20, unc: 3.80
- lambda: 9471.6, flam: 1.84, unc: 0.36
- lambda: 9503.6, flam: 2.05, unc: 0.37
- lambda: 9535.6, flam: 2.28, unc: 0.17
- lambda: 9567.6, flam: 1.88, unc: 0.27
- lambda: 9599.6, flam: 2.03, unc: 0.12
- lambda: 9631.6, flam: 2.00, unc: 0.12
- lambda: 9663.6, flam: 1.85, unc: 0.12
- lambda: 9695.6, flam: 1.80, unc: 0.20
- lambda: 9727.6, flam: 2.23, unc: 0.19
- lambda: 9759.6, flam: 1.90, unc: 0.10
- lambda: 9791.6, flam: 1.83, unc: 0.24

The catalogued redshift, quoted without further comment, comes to 0.20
